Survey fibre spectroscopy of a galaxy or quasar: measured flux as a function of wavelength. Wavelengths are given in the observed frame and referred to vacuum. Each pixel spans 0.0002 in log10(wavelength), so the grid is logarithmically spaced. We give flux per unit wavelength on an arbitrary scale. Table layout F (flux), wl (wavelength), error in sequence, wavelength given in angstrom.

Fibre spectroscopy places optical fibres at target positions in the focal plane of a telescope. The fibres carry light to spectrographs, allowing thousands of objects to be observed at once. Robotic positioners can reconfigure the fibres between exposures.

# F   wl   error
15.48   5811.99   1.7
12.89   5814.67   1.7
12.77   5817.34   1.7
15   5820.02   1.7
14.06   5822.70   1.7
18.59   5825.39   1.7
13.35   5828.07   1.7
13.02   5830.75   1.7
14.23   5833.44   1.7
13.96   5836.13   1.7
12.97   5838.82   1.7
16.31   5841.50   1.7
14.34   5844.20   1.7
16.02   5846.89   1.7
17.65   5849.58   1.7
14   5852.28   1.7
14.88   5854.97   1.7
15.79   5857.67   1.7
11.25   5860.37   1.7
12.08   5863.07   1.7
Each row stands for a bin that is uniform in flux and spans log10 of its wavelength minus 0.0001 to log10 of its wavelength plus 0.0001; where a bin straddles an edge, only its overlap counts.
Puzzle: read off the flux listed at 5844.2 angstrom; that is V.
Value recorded 14.34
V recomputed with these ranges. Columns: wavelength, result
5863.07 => 12.08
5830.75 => 13.02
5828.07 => 13.35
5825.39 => 18.59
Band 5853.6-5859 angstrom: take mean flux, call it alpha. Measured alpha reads 15.3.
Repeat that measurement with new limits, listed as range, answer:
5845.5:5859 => 15.7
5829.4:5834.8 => 13.6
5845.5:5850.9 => 16.8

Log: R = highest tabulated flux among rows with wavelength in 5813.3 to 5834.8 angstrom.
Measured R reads 18.59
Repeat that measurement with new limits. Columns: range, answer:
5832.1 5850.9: 17.65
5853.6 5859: 15.79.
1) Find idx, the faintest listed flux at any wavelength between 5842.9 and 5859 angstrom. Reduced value 14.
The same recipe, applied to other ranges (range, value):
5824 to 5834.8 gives 13.02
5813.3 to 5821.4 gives 12.77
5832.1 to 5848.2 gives 12.97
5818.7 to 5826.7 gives 14.06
